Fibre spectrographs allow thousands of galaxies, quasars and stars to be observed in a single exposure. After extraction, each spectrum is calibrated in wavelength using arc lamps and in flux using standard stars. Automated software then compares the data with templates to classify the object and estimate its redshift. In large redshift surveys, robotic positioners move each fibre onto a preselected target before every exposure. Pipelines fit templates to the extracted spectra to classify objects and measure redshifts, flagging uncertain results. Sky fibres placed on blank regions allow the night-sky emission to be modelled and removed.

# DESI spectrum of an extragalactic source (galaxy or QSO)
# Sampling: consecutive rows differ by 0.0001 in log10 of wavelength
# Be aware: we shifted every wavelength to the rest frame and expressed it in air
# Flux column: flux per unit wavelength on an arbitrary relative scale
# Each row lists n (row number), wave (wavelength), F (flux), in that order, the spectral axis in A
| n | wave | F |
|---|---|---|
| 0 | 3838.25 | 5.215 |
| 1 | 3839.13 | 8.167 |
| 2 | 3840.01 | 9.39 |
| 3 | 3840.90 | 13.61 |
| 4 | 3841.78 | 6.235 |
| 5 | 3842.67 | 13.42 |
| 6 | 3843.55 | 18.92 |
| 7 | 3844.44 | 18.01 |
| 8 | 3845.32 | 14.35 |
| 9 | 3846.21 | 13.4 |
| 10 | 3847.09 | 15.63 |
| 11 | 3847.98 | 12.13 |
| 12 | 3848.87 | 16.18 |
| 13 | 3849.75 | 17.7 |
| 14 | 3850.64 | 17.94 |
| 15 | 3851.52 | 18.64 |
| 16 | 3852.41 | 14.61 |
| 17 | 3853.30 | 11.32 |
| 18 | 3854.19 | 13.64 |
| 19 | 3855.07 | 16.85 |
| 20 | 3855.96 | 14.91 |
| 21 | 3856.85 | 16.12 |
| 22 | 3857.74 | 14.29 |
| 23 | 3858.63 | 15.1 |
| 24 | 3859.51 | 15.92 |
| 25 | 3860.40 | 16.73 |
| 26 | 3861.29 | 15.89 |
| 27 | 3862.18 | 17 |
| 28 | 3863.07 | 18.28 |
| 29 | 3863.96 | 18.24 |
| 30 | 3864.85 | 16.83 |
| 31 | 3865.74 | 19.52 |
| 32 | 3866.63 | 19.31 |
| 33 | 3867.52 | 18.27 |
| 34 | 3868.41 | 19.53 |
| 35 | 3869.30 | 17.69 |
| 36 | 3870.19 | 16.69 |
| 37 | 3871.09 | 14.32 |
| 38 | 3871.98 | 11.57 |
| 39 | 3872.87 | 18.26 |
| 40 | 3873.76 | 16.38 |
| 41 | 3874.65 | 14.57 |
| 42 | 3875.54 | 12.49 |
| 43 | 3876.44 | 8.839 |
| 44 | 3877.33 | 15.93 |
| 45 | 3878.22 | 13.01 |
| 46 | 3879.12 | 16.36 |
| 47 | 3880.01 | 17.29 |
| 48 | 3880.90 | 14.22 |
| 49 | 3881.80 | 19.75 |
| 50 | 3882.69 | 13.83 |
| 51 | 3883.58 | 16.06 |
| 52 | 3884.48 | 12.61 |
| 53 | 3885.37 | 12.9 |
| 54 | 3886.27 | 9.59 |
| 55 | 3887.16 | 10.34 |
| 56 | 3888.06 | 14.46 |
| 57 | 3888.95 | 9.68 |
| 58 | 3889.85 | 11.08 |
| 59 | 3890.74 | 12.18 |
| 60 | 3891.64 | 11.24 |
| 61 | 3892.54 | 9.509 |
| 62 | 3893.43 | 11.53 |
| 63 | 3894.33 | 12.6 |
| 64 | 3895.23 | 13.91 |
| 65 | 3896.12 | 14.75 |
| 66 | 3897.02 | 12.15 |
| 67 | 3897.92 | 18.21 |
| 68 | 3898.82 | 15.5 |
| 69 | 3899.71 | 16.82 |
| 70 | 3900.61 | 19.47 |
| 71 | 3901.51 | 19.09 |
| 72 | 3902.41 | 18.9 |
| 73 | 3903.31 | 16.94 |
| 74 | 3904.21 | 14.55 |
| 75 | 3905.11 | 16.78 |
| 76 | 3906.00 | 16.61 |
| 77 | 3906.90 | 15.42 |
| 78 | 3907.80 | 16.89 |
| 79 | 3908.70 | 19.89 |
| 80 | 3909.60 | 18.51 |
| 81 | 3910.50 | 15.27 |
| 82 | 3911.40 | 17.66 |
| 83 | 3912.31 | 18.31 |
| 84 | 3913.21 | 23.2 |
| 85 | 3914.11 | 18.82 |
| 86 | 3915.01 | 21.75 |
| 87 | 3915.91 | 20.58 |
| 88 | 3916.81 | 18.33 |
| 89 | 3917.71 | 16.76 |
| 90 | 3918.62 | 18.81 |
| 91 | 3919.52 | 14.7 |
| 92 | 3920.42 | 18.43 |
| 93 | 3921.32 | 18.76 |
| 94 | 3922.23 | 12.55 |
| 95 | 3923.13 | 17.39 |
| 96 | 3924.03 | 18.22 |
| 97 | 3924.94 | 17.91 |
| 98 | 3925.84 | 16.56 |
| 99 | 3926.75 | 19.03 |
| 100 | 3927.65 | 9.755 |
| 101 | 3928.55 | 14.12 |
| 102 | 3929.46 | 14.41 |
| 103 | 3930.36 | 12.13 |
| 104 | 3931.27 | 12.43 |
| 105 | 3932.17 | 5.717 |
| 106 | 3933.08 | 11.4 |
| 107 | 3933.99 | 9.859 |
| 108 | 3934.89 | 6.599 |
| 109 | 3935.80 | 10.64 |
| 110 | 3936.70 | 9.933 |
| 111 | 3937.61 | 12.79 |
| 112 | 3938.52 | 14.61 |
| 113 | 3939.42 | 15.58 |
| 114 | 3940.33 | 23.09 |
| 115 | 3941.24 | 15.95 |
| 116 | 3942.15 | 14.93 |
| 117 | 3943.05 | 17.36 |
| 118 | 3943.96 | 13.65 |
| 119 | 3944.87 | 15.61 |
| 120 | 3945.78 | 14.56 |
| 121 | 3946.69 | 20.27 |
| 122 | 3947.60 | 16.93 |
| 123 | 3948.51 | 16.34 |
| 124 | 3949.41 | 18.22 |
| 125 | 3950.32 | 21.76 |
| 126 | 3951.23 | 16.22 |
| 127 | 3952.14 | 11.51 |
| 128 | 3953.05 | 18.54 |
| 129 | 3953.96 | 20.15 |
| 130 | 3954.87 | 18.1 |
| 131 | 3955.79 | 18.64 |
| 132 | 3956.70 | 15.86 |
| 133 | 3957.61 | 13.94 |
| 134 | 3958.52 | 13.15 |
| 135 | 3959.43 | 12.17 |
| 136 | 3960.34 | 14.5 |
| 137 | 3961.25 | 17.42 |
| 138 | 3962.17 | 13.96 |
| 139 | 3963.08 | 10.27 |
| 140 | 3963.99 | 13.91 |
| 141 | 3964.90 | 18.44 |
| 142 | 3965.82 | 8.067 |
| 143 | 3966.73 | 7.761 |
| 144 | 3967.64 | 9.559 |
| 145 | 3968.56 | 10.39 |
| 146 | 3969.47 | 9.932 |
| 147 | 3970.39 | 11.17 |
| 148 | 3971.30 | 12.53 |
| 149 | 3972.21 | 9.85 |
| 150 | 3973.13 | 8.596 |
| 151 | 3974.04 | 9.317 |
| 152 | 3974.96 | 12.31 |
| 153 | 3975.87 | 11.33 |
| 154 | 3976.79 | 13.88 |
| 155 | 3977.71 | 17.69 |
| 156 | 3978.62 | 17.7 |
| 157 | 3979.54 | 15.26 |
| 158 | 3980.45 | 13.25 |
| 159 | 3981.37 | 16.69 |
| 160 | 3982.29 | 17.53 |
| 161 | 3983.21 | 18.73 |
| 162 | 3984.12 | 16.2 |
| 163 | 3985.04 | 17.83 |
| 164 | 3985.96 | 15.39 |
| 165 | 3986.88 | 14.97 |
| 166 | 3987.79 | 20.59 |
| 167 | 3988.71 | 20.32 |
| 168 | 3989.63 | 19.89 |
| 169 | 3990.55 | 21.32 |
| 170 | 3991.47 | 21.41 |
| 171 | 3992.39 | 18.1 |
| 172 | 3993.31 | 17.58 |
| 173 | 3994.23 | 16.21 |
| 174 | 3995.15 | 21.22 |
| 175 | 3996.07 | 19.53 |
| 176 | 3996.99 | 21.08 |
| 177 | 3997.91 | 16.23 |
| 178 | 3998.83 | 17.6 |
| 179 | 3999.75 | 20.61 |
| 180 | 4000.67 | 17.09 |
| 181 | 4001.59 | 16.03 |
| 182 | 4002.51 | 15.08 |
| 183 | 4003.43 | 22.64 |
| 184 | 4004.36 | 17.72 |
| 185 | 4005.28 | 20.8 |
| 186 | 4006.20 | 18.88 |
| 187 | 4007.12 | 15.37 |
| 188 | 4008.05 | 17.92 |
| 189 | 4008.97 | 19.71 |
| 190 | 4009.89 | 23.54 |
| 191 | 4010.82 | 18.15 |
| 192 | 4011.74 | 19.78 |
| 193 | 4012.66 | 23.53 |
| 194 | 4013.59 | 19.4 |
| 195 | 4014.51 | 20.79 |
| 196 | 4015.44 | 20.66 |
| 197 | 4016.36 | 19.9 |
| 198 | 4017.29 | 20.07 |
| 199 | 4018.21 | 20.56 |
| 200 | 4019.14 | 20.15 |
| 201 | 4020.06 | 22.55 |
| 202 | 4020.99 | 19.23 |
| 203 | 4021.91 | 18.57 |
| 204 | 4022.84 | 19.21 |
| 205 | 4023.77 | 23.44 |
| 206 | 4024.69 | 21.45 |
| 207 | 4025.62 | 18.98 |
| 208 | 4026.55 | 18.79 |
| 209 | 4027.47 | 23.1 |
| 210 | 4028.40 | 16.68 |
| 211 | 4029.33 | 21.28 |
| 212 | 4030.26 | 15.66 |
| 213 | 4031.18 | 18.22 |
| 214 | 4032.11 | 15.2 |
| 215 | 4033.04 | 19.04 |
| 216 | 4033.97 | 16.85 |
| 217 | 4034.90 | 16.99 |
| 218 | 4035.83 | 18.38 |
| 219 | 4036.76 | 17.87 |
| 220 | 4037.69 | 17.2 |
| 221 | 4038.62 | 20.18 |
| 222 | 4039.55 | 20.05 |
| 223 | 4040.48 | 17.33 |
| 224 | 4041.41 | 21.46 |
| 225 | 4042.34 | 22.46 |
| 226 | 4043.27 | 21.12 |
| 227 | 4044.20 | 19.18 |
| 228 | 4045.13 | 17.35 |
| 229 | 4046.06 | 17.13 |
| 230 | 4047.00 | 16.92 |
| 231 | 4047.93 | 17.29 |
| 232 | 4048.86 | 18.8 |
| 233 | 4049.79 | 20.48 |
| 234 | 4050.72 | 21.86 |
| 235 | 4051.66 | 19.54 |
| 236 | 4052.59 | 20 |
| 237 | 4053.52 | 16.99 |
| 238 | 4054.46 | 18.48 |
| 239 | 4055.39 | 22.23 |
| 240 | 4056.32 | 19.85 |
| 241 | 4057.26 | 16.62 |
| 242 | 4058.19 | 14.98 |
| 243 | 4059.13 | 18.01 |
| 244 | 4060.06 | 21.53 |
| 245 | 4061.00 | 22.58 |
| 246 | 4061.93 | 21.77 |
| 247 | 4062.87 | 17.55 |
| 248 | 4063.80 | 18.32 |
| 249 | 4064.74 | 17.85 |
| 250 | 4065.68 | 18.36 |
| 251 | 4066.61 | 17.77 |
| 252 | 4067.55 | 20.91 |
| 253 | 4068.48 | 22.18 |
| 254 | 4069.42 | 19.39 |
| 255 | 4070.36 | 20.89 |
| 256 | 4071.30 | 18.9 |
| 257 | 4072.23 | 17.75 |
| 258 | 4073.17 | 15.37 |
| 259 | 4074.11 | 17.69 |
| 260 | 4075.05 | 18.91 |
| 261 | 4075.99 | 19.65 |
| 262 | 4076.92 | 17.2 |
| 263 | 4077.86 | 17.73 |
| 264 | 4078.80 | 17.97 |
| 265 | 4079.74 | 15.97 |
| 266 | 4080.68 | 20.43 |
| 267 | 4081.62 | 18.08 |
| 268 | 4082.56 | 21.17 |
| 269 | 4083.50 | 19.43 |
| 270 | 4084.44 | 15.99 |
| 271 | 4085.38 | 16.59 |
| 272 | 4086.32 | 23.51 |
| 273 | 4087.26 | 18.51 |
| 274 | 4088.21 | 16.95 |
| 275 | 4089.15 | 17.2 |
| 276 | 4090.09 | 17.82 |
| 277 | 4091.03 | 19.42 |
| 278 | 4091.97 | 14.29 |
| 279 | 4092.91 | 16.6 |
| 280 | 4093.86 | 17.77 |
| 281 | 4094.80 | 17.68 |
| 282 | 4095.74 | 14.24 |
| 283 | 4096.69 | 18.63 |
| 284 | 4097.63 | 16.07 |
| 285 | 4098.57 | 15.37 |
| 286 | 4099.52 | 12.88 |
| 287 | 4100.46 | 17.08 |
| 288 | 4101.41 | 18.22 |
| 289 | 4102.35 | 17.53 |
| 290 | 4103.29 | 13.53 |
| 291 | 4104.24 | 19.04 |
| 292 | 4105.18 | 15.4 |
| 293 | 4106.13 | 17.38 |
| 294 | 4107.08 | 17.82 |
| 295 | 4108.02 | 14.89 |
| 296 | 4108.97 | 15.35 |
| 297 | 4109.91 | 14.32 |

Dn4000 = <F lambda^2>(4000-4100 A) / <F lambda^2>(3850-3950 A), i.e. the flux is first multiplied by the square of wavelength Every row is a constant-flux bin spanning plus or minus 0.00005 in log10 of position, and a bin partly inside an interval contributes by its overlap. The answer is 1.31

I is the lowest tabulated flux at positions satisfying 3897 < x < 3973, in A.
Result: 5.717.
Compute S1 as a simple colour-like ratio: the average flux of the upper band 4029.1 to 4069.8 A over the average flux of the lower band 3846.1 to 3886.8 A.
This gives 1.21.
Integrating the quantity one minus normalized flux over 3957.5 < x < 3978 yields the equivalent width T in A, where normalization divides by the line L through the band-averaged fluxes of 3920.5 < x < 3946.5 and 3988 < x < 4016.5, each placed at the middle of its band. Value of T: 5.7 A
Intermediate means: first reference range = 14.2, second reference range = 19.3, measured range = 12.1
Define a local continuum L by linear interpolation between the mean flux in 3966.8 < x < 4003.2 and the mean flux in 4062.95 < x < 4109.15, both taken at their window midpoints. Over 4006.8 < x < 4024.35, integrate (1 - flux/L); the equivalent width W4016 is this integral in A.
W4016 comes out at -4.0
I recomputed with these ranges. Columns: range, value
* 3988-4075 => 14.98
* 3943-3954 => 11.51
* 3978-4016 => 13.25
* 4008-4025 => 17.92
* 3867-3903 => 8.839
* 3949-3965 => 10.27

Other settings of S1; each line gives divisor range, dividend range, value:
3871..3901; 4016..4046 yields 1.39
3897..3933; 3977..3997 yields 1.08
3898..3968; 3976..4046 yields 1.20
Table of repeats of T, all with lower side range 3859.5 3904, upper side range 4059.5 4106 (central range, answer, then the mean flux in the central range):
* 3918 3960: 2.0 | 15.2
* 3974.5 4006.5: -1.8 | 17.7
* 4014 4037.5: -2.9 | 19.3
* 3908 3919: -2.4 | 18.9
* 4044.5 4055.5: -0.8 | 18.8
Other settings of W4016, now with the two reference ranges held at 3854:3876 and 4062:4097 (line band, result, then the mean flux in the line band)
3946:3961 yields 0.5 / 16.6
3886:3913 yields 2.7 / 15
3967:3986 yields 4.2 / 13.5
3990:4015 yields -2.2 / 19.2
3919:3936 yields 3.1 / 13.8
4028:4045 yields -0.7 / 18.6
